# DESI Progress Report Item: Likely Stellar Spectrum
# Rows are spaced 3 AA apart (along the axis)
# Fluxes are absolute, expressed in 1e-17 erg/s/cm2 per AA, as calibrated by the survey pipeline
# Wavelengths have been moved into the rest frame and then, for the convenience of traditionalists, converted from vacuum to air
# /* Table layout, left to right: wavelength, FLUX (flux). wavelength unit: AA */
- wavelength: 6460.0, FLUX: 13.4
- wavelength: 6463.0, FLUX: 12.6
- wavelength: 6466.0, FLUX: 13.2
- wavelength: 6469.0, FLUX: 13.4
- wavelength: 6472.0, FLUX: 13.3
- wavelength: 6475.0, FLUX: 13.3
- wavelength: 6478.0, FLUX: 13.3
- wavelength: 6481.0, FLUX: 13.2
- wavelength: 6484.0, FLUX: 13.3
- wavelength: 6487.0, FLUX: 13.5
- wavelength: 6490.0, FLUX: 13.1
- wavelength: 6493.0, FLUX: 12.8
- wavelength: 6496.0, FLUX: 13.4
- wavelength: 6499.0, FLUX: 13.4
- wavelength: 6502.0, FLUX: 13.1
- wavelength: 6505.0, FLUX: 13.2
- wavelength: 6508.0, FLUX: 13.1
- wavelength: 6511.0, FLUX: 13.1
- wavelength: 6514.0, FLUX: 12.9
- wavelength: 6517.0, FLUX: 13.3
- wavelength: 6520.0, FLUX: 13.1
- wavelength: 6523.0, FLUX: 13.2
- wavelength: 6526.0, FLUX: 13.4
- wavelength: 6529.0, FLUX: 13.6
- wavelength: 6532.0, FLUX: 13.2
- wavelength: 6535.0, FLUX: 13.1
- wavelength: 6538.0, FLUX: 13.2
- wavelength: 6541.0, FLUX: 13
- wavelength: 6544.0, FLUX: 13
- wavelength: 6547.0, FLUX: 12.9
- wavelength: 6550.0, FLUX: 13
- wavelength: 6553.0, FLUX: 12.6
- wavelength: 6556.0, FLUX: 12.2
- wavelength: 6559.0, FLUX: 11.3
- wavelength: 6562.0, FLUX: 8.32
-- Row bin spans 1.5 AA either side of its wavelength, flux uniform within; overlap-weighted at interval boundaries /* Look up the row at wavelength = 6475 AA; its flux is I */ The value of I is 13.3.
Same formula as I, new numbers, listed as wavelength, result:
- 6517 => 13.3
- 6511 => 13.1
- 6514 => 12.9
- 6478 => 13.3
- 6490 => 13.1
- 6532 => 13.2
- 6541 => 13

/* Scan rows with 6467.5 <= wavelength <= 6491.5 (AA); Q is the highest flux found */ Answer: 13.5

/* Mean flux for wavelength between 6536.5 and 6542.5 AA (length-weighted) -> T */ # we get 13.1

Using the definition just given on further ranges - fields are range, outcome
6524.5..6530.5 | 13.5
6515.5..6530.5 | 13.3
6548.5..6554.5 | 12.8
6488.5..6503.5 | 13.2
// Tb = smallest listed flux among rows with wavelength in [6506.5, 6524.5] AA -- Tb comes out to 12.9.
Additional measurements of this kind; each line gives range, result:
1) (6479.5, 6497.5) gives 12.8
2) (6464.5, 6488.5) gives 13.2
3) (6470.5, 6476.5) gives 13.3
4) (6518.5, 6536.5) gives 13.1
